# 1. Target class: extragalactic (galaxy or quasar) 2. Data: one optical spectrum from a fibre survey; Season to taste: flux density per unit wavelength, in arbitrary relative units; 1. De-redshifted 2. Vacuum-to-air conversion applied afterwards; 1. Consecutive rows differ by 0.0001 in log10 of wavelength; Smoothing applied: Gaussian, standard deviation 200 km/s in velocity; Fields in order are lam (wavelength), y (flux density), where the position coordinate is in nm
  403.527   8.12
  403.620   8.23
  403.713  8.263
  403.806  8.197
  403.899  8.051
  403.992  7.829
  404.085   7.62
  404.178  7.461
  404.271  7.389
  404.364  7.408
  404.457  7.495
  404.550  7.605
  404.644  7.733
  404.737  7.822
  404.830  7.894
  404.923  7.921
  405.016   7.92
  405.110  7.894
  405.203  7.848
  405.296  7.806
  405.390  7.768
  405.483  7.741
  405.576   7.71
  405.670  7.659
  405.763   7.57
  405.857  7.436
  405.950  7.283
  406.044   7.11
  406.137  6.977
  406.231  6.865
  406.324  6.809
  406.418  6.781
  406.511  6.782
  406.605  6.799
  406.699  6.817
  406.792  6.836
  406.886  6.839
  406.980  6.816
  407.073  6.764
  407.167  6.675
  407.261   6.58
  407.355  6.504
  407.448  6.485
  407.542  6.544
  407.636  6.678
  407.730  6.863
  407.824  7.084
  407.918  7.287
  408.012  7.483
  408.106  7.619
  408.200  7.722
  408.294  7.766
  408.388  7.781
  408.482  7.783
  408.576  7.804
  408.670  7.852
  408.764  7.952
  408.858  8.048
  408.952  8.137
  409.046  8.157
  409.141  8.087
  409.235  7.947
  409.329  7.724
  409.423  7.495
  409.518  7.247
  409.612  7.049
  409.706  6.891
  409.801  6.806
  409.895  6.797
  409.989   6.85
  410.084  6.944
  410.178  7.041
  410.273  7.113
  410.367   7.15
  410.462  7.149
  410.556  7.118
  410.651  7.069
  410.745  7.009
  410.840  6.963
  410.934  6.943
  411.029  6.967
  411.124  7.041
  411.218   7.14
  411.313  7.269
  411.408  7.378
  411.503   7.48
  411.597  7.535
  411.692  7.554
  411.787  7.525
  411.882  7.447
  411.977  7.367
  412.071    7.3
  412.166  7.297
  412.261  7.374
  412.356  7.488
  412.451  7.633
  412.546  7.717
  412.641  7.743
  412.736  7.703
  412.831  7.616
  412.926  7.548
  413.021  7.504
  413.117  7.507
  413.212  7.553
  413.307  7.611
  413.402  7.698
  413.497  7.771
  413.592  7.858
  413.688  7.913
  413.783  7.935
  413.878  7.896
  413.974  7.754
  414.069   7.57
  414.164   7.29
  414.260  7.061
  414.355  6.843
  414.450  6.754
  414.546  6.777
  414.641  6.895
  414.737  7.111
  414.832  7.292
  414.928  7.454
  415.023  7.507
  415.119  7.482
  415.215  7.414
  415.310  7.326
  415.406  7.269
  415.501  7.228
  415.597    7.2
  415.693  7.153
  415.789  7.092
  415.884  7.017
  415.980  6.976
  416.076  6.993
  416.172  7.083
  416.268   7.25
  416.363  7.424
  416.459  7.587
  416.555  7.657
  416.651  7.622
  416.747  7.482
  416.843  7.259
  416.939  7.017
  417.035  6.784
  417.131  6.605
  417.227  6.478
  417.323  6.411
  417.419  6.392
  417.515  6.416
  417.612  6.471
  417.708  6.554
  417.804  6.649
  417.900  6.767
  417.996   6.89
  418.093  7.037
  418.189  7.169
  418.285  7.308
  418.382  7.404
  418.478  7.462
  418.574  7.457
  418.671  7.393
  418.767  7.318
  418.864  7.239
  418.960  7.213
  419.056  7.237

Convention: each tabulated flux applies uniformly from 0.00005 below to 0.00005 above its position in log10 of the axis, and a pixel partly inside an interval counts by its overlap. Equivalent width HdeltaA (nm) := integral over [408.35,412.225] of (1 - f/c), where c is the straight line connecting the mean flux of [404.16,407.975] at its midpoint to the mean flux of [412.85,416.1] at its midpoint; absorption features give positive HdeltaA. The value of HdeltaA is -0.04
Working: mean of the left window 7.22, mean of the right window 7.36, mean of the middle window 7.37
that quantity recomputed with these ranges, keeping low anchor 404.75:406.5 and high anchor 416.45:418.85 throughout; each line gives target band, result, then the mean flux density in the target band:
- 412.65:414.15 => -0.11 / 7.69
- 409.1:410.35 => 0.02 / 7.23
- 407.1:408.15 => 0.07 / 6.88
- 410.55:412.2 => 0.00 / 7.25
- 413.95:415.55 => -0.02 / 7.23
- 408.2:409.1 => -0.07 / 7.91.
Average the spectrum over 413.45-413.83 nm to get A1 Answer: 7.86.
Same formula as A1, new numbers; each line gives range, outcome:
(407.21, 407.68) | 6.56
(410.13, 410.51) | 7.12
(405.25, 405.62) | 7.76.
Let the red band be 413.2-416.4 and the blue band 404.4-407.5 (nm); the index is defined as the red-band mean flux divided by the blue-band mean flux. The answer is 1.0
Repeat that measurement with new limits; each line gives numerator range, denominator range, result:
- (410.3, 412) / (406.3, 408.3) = 1.04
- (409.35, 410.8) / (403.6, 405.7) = 0.91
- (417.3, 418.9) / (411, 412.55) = 0.94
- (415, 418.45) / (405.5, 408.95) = 0.98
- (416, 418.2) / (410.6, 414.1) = 0.93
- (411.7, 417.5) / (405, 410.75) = 1.01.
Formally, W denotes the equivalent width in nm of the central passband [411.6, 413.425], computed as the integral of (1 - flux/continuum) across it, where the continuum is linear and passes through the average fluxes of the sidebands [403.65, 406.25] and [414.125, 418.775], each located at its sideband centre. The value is -0.062 nm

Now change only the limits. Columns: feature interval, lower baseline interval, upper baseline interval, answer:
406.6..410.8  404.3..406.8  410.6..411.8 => 0.04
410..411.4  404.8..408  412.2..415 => 0.05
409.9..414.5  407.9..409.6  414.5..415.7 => 0.07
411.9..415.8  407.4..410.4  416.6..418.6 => -0.17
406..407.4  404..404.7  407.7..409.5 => 0.15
